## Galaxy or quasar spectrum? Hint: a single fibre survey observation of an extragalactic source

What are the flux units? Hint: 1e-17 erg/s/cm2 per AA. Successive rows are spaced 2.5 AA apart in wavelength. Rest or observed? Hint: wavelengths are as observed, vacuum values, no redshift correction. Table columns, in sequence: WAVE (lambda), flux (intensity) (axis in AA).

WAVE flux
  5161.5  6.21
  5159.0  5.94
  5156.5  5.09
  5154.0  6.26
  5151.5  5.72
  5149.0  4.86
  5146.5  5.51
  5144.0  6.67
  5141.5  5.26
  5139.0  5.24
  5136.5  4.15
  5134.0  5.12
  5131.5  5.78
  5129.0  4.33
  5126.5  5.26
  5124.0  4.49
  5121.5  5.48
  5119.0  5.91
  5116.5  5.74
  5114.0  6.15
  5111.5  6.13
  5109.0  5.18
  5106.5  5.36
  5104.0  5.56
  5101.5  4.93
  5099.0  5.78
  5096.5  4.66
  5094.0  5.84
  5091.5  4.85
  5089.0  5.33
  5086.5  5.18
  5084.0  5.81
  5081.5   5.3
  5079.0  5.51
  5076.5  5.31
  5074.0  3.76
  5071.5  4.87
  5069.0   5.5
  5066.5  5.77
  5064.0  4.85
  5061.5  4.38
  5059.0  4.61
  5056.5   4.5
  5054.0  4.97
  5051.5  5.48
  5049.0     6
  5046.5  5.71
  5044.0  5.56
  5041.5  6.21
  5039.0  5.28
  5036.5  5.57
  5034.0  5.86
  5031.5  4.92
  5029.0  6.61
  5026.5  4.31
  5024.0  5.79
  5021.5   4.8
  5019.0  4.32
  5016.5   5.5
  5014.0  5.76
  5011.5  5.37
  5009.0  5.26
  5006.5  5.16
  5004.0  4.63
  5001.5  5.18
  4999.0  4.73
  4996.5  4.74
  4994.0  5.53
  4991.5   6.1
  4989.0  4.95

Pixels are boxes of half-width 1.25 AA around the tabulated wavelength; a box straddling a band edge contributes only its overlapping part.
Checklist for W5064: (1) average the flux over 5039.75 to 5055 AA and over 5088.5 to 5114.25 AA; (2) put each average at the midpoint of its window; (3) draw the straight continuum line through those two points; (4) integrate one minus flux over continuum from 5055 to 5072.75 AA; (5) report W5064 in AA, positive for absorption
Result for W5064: 2.1 AA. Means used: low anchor 5.65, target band 4.93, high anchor 5.41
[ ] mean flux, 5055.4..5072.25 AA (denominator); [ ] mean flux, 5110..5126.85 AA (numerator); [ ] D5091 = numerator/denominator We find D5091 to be 1.14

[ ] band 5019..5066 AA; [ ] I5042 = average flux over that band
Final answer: 5.28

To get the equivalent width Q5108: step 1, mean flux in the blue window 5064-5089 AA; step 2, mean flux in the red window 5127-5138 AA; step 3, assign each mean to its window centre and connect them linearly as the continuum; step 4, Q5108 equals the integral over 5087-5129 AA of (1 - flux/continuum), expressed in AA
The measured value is -2.96 AA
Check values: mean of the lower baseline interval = 5.21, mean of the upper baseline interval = 4.88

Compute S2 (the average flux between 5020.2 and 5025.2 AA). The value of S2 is 5.28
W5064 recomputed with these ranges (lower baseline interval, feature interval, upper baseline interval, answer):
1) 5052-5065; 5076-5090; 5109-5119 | -0.50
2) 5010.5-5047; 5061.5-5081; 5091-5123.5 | 1.51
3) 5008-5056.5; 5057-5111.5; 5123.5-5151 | 1.30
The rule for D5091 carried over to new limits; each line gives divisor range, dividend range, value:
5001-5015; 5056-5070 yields 0.95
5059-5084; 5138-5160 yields 1.11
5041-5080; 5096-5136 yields 1.04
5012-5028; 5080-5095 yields 1.05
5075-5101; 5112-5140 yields 0.99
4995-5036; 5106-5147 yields 1.04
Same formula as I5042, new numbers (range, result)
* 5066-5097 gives 5.21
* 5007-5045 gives 5.4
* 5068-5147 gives 5.31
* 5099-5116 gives 5.58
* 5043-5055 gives 5.56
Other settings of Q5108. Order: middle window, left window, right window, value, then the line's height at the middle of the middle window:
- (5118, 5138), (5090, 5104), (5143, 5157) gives 1.64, 5.51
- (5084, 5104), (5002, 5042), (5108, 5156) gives 0.40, 5.39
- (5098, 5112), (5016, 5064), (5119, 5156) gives -0.41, 5.3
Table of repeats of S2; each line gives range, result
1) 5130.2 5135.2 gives 5.44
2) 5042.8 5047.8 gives 5.64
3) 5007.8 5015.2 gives 5.46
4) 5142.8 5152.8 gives 5.69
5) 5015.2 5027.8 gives 4.95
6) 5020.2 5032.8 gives 5.28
